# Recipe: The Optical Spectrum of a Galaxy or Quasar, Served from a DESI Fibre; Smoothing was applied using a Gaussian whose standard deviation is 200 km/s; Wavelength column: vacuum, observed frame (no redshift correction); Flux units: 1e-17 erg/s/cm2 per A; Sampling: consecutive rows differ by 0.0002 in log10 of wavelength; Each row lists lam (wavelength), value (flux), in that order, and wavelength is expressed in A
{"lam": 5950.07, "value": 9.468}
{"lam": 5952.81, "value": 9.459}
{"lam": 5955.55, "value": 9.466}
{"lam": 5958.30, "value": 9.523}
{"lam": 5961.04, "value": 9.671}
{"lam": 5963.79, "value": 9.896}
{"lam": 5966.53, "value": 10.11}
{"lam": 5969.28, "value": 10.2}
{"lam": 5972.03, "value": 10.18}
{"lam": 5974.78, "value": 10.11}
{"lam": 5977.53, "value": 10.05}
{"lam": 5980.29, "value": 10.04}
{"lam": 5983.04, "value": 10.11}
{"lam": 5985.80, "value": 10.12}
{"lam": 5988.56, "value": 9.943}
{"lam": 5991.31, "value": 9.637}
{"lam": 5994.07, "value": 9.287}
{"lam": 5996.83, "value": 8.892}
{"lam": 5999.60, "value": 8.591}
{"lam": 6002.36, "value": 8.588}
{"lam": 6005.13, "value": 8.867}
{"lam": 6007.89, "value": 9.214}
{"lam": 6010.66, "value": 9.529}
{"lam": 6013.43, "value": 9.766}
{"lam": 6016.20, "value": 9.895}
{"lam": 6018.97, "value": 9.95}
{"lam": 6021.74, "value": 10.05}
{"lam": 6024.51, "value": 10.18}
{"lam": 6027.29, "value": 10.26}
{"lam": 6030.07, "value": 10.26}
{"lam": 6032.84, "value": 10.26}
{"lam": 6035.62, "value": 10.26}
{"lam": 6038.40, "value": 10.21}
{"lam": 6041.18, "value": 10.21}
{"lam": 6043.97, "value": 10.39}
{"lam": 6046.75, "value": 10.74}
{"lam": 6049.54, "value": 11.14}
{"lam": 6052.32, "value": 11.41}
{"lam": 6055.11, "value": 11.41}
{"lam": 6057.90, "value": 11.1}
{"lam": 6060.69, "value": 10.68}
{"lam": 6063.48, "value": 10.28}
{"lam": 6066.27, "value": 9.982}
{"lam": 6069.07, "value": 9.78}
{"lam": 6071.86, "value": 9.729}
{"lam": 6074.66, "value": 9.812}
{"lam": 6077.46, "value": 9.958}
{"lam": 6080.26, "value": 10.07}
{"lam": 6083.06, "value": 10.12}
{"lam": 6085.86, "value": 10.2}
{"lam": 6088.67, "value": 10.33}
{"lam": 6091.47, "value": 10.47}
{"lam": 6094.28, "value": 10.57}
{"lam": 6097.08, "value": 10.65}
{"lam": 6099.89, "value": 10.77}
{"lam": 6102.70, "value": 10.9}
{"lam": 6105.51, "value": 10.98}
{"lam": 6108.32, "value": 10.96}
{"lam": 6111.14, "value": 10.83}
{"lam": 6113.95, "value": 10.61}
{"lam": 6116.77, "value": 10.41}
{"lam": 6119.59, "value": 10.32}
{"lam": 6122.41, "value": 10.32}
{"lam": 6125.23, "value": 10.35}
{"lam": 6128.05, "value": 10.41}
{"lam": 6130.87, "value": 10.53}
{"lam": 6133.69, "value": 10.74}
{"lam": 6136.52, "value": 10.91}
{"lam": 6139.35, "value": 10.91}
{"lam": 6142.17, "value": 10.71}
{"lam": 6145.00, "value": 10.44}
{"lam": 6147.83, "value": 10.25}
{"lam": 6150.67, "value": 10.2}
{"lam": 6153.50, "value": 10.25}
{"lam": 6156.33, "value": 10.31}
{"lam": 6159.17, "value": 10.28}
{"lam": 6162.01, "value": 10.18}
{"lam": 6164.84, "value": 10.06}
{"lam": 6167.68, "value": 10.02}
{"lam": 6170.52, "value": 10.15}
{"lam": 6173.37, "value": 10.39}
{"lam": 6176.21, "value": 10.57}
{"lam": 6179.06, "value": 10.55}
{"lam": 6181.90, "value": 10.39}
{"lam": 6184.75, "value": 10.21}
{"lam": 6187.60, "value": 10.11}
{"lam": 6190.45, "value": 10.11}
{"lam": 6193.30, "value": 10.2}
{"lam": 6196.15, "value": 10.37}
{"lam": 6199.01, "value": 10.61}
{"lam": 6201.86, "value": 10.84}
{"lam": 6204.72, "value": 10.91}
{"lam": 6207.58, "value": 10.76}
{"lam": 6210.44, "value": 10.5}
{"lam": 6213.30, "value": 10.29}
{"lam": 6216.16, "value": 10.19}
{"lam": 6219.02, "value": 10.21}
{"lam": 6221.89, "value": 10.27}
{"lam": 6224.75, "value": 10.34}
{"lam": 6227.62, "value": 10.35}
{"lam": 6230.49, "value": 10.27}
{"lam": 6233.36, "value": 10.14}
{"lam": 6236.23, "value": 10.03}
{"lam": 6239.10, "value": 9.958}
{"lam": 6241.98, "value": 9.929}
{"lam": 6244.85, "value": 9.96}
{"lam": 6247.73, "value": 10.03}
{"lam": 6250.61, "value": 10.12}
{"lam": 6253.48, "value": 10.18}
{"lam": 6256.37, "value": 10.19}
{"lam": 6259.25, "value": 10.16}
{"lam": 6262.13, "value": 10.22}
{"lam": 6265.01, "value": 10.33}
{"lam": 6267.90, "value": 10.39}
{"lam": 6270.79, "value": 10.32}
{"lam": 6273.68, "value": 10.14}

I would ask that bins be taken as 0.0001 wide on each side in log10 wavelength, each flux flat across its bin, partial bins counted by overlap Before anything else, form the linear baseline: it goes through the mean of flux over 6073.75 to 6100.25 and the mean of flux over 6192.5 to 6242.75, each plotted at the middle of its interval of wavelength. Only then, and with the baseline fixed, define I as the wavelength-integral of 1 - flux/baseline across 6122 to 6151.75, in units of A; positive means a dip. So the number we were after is -0.7 A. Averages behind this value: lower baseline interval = 10.3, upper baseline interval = 10.3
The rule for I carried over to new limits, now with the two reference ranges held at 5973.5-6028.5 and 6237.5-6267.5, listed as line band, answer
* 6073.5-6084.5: -0.2 A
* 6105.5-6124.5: -1.4 A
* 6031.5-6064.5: -3.2 A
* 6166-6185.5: -0.7 A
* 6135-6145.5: -0.9 A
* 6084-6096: -0.7 A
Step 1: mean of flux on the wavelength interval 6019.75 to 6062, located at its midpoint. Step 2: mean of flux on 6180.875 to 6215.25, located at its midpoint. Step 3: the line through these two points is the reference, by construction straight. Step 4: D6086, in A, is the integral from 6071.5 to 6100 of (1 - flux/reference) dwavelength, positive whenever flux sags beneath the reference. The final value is 0.8 A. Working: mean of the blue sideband 10.6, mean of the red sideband 10.4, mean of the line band 10.2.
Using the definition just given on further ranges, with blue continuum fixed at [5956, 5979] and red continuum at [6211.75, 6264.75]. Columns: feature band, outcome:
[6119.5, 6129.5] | -0.3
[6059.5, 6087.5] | -0.1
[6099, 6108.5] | -0.8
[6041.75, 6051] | -0.7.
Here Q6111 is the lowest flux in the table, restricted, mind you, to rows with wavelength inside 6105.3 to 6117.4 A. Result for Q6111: 10.41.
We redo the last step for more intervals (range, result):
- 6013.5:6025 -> 9.895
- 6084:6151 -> 10.2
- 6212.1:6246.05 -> 9.929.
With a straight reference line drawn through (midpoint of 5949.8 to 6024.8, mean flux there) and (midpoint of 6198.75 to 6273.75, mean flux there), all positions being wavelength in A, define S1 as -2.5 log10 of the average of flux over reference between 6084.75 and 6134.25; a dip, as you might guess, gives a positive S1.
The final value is -0.064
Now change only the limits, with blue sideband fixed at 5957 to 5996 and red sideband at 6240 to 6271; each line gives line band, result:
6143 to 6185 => -0.023 mag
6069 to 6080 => 0.016 mag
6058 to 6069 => -0.038 mag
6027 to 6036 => -0.033 mag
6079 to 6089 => -0.017 mag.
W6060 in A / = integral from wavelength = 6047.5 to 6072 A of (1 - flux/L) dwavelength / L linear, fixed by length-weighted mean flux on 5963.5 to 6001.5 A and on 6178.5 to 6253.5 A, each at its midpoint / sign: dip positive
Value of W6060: -1.8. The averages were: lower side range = 9.78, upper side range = 10.3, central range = 10.7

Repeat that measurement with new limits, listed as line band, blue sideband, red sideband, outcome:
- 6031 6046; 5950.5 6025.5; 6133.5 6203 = -0.63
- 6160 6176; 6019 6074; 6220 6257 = 0.07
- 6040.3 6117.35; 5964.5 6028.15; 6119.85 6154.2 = -2.61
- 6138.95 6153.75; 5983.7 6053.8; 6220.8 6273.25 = -0.57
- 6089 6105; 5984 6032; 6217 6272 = -1.38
